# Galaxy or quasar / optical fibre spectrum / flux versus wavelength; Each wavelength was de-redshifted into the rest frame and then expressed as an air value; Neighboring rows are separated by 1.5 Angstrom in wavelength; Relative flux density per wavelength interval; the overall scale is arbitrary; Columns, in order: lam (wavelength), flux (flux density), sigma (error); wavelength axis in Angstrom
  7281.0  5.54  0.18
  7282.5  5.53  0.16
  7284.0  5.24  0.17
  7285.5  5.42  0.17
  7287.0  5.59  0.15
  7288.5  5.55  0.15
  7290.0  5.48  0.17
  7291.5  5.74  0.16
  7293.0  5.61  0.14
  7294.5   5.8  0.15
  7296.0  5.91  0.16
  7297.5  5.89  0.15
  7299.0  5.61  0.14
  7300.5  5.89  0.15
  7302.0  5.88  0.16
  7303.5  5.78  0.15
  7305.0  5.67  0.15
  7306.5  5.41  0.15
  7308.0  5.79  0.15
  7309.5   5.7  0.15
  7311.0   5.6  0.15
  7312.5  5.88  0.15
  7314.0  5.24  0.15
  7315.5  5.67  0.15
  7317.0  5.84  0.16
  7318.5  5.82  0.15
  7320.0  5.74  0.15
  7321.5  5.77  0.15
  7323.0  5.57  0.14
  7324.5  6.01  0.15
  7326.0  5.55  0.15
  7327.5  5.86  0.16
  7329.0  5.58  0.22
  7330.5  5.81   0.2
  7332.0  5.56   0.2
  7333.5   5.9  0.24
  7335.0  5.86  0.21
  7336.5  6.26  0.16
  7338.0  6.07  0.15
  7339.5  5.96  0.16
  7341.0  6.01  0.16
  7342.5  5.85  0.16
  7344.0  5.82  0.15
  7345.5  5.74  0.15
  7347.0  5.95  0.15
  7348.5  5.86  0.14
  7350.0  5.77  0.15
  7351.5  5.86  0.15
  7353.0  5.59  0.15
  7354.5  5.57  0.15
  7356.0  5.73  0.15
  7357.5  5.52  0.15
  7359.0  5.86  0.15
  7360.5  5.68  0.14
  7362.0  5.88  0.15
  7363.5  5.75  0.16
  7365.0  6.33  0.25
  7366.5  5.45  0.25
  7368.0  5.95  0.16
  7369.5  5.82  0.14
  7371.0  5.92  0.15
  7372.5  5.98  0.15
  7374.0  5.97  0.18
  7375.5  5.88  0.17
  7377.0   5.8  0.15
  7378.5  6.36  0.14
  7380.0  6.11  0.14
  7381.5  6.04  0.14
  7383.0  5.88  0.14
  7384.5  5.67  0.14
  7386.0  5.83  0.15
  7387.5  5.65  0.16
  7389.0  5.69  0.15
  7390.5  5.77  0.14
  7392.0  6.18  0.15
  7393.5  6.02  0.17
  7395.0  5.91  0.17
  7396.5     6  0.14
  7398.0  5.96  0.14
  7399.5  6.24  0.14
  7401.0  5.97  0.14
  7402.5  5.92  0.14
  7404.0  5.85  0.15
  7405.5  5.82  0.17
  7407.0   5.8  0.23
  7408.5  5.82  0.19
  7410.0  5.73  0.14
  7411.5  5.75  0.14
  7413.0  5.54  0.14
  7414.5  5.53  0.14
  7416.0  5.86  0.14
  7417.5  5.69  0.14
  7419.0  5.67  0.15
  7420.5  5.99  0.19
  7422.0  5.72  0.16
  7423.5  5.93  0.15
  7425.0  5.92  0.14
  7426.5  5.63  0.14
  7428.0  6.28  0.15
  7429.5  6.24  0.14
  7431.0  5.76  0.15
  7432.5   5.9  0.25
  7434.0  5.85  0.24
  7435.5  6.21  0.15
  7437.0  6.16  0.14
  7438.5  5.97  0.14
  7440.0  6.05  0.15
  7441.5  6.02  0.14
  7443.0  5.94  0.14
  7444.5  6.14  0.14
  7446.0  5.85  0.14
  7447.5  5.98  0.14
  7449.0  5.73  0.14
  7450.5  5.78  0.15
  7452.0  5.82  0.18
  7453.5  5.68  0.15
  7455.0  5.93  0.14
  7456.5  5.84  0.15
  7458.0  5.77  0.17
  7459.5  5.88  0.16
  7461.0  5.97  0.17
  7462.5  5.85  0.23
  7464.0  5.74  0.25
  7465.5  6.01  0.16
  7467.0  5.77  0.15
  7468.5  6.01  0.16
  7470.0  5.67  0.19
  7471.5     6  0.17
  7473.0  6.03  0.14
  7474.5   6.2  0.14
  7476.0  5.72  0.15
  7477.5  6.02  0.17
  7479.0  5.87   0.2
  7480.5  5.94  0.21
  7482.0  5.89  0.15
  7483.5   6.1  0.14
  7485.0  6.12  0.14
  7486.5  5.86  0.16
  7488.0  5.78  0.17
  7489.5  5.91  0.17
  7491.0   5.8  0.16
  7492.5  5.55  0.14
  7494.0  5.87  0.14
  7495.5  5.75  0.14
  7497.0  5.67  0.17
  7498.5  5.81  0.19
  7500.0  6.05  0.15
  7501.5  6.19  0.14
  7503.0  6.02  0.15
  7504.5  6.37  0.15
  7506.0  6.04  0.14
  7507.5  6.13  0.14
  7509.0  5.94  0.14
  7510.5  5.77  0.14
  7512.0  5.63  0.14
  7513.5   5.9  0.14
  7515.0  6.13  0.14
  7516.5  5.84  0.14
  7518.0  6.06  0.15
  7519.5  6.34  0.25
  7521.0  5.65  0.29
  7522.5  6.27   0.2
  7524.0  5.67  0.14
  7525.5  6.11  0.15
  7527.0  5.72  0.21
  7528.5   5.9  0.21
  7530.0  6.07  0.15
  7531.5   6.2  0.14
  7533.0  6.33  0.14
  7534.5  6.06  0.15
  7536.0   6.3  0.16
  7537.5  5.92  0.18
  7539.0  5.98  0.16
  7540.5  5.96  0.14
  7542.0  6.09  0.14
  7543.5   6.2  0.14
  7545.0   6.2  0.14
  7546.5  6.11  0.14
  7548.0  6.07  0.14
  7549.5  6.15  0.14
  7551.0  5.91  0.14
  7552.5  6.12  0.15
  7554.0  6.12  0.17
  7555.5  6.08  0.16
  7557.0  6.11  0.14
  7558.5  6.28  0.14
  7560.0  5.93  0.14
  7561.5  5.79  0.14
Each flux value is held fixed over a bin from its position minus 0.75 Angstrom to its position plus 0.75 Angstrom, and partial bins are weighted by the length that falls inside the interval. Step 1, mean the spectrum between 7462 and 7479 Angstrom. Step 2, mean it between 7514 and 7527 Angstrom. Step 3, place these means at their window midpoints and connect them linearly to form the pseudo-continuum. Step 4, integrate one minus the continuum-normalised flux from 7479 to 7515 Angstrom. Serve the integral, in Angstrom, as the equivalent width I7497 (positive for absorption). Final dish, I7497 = 0.2 Angstrom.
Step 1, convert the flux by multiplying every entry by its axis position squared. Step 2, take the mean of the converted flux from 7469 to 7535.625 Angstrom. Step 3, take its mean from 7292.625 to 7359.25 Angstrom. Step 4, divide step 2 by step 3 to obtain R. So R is 1.08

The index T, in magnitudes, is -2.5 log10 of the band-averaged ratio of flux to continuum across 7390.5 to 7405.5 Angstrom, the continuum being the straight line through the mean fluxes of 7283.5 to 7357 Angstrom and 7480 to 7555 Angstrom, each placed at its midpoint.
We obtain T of -0.03 mag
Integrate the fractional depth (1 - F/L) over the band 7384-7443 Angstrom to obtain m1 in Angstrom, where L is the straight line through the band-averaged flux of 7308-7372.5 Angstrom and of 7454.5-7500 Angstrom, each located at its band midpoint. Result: -0.48 Angstrom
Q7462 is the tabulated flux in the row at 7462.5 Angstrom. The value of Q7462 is 5.85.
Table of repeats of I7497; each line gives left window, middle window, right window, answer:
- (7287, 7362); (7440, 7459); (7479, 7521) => 0.01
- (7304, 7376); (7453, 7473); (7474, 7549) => 0.21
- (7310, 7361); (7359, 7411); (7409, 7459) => -0.67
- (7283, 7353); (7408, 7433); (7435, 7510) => 0.19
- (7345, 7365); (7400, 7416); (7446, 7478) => 0.11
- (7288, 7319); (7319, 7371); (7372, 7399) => 0.07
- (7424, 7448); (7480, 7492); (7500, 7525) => 0.16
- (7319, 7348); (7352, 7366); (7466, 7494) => 0.20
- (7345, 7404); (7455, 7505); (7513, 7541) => 0.58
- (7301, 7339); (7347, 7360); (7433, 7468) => 0.14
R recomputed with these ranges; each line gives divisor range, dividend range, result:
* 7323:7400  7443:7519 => 1.04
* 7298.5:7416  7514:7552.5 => 1.09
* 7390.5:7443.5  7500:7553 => 1.05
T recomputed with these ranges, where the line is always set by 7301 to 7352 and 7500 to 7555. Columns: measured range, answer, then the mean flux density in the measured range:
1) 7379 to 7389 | 0.00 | 5.86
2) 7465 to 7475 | 0.00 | 5.95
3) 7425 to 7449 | -0.01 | 5.99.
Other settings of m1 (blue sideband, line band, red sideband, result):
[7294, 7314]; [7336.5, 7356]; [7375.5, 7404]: 0.0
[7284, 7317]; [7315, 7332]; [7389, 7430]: -0.1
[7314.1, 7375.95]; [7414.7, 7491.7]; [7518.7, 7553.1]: 0.6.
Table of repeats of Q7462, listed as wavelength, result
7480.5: 5.94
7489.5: 5.91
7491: 5.8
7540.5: 5.96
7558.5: 6.28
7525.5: 6.11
